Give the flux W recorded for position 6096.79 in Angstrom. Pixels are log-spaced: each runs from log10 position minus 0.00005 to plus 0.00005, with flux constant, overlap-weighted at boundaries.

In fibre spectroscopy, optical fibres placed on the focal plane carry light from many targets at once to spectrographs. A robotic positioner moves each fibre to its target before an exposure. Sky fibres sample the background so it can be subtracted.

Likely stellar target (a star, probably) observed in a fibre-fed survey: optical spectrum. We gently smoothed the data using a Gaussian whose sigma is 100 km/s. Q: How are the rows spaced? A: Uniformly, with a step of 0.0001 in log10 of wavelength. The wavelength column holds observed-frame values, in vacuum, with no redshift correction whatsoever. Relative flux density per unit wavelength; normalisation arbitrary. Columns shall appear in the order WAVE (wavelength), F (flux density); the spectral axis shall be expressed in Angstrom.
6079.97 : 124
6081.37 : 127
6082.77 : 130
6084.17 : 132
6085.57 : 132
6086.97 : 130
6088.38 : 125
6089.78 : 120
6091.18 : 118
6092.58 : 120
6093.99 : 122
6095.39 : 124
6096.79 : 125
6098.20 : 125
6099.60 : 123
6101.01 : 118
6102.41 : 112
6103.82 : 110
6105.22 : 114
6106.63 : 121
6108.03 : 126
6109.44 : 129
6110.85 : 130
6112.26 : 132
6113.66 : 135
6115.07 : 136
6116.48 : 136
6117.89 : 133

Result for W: 125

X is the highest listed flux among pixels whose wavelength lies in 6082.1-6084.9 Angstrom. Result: 132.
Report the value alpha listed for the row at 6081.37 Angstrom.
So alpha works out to 127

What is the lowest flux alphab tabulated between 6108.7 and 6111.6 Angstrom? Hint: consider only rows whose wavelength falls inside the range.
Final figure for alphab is 129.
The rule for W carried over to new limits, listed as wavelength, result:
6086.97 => 130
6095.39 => 124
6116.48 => 136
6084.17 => 132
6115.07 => 136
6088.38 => 125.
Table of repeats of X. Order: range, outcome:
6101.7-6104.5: 112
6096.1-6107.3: 125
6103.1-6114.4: 135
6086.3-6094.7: 130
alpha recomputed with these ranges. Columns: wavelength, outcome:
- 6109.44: 129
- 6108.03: 126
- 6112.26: 132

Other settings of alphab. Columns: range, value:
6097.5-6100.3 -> 123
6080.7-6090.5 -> 120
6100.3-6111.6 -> 110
